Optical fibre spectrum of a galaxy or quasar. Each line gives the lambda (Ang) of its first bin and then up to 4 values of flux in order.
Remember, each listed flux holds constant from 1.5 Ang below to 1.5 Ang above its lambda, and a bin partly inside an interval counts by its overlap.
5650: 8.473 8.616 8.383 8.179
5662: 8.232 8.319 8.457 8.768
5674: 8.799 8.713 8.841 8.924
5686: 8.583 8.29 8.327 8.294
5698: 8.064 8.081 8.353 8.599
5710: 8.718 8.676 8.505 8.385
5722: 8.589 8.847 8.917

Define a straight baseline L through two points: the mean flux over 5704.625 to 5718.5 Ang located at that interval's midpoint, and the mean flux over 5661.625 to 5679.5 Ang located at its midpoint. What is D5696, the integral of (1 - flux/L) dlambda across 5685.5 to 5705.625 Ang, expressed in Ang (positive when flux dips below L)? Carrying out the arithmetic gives 0.7 Ang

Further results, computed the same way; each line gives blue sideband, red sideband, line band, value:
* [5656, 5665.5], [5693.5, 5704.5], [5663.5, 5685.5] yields -1.2 Ang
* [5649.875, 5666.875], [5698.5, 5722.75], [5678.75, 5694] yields -0.3 Ang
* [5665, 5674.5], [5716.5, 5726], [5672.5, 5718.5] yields 0.4 Ang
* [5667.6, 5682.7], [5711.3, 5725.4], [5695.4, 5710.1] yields 0.5 Ang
